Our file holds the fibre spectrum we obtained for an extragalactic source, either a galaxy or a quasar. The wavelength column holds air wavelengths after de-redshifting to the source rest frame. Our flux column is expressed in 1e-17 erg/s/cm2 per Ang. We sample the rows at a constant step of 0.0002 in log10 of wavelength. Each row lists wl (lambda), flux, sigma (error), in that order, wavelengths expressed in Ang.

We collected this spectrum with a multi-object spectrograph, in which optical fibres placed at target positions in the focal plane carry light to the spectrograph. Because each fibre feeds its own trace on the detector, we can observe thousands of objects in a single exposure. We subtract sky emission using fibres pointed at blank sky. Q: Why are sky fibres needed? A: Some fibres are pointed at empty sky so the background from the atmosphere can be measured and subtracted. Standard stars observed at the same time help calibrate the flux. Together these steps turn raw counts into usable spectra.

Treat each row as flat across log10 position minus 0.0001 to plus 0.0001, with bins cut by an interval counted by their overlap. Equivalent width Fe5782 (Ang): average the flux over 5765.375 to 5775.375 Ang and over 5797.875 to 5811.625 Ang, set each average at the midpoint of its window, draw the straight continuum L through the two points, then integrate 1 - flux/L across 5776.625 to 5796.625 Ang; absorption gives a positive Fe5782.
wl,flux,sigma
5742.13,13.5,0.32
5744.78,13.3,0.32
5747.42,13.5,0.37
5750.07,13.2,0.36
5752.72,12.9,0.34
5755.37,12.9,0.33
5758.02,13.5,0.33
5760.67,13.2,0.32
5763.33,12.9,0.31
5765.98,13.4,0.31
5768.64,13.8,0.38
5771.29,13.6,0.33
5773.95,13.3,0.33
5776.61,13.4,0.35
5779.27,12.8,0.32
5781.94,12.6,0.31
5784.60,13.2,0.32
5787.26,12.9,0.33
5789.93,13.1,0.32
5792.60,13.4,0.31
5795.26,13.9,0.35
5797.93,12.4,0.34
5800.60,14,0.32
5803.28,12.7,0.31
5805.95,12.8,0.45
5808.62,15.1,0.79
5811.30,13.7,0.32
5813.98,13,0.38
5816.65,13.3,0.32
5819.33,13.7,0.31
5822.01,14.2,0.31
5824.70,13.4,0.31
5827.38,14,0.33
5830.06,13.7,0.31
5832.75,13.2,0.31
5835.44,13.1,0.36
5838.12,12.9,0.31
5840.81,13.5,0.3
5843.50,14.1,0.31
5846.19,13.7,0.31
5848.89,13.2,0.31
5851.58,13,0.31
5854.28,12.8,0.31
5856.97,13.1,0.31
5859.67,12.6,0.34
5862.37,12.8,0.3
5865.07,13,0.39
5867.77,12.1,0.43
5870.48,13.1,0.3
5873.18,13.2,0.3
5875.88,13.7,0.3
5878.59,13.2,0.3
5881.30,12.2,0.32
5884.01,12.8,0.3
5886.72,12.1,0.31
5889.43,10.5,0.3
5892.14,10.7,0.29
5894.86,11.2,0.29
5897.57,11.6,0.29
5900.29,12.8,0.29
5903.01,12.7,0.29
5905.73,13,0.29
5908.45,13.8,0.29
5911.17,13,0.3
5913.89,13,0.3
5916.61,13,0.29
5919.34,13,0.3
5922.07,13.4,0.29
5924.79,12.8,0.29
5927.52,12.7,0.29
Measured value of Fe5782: 0.6 Ang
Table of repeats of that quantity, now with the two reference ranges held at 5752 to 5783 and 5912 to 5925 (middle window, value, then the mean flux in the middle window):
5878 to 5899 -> 2.2 Ang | 11.7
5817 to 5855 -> -1.0 Ang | 13.5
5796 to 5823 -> -0.7 Ang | 13.5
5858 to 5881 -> 0.3 Ang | 12.9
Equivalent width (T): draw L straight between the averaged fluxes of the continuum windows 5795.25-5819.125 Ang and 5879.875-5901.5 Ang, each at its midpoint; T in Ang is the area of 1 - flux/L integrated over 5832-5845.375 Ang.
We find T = -0.6 Ang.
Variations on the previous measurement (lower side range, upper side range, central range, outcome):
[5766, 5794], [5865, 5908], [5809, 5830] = -1.3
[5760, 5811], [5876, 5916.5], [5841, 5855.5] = -0.7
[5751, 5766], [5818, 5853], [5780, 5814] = 0.0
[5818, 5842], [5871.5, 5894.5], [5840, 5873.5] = -0.5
